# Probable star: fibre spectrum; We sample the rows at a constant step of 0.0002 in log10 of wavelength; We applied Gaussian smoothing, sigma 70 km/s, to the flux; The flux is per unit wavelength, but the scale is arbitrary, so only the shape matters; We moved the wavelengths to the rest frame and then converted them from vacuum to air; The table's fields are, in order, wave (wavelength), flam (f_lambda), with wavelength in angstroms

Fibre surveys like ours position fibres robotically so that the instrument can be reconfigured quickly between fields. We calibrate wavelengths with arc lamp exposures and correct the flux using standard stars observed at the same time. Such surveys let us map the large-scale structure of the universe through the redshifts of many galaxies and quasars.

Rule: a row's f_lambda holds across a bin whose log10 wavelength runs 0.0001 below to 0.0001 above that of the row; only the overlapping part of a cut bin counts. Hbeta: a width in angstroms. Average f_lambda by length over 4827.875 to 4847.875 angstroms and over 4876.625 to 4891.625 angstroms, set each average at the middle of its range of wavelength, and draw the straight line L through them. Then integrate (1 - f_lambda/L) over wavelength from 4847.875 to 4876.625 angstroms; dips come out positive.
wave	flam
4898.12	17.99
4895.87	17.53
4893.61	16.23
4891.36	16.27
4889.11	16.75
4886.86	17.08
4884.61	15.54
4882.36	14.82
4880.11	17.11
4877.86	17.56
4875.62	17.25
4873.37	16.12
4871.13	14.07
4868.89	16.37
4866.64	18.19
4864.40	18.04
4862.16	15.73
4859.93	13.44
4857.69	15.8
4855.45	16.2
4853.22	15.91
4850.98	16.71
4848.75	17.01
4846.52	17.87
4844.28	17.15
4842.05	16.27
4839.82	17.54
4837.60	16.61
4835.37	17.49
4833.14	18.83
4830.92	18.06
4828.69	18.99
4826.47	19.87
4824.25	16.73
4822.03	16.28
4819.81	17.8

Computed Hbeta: 1.3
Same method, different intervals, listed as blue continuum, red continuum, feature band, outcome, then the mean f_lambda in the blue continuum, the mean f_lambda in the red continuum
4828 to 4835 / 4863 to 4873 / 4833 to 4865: 1.7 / 18.5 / 16.6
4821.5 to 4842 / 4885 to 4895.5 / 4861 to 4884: 0.6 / 17.8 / 16.6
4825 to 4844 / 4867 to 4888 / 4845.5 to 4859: 0.6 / 17.9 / 16.3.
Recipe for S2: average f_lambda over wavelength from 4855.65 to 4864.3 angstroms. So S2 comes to 15.5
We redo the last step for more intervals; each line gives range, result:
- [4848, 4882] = 16.3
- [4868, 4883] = 16.2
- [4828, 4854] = 17.4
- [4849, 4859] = 16.2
